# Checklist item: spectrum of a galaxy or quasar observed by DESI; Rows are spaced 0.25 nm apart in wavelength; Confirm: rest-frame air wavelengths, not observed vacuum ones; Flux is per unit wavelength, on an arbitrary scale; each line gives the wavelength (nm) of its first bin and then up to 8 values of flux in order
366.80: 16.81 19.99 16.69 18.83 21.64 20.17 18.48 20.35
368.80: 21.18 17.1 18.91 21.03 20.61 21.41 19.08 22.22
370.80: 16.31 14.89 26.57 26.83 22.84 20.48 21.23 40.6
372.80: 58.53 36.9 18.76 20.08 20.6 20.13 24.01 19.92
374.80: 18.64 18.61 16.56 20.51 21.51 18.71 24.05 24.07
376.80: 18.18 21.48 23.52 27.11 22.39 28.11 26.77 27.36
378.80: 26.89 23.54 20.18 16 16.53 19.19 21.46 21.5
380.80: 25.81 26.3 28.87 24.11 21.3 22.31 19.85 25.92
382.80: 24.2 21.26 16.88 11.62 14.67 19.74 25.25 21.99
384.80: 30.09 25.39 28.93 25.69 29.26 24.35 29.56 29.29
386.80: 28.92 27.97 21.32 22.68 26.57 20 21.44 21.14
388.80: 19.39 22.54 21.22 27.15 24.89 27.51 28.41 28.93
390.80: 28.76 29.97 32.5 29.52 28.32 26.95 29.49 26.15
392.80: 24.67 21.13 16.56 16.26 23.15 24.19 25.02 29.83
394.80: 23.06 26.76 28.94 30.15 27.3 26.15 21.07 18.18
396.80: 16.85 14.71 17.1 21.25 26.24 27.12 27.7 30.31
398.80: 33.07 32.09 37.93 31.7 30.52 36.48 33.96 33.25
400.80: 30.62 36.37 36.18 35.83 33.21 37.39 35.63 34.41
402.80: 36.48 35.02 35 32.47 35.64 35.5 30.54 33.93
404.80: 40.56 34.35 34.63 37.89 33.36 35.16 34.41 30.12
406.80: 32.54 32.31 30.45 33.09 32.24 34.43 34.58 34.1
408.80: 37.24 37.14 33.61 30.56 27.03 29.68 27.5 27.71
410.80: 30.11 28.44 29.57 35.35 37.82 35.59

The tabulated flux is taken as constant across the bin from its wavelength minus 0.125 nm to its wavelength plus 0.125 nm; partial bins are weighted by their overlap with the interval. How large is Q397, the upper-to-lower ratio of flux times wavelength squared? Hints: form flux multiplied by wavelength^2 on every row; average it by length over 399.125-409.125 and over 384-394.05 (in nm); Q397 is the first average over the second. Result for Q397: 1.46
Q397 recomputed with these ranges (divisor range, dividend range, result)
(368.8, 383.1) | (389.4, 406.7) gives 1.44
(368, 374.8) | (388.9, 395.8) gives 1.25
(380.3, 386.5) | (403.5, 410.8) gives 1.59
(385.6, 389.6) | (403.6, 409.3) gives 1.54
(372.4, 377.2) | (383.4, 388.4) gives 1.06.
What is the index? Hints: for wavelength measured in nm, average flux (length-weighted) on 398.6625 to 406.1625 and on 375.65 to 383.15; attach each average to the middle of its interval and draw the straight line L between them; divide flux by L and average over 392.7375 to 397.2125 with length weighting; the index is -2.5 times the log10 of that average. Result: 0.32 mag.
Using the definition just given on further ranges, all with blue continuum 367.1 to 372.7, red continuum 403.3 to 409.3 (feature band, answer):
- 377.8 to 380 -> 0.07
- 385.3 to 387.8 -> 0.02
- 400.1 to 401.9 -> -0.06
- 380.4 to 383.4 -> 0.11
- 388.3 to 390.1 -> 0.22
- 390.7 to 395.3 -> 0.15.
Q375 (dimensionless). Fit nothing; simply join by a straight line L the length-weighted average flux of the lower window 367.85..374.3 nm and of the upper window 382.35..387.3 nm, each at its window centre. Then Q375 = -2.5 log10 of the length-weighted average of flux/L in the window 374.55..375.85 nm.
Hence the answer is 0.23 mag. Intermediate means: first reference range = 23.4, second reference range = 24.1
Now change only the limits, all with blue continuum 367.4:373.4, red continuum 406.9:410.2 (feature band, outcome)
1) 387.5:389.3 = 0.26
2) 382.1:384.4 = 0.31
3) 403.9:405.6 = -0.11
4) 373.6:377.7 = 0.18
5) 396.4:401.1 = 0.09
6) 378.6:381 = 0.19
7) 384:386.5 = 0.03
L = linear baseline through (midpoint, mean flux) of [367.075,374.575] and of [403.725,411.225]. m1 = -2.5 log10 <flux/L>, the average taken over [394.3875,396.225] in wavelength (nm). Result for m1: 0.09 mag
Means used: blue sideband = 22.9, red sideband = 32.9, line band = 27.2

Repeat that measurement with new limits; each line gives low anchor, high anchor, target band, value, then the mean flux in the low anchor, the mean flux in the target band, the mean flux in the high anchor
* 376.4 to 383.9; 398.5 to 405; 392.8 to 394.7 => 0.312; 22.3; 22.5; 34.4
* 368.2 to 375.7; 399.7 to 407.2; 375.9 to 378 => 0.093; 22.8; 22.6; 34.5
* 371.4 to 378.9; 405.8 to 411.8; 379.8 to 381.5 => 0.109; 24.5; 23.3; 32.2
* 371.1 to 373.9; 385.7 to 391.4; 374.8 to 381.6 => 0.212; 28.2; 22.5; 25.8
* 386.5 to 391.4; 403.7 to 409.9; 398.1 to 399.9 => -0.054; 25.4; 31.7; 33.8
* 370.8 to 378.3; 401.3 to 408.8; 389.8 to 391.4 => 0.018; 23.9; 28.9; 34.4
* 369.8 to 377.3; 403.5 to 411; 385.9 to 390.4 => 0.115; 23.2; 24.7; 33.1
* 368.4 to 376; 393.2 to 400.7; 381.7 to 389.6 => 0.062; 22.8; 23.3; 26.3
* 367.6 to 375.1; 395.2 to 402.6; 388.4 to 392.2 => 0.036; 22.9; 26.5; 29.3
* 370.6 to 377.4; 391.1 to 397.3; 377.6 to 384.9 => 0.064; 23.5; 22.4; 24.4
